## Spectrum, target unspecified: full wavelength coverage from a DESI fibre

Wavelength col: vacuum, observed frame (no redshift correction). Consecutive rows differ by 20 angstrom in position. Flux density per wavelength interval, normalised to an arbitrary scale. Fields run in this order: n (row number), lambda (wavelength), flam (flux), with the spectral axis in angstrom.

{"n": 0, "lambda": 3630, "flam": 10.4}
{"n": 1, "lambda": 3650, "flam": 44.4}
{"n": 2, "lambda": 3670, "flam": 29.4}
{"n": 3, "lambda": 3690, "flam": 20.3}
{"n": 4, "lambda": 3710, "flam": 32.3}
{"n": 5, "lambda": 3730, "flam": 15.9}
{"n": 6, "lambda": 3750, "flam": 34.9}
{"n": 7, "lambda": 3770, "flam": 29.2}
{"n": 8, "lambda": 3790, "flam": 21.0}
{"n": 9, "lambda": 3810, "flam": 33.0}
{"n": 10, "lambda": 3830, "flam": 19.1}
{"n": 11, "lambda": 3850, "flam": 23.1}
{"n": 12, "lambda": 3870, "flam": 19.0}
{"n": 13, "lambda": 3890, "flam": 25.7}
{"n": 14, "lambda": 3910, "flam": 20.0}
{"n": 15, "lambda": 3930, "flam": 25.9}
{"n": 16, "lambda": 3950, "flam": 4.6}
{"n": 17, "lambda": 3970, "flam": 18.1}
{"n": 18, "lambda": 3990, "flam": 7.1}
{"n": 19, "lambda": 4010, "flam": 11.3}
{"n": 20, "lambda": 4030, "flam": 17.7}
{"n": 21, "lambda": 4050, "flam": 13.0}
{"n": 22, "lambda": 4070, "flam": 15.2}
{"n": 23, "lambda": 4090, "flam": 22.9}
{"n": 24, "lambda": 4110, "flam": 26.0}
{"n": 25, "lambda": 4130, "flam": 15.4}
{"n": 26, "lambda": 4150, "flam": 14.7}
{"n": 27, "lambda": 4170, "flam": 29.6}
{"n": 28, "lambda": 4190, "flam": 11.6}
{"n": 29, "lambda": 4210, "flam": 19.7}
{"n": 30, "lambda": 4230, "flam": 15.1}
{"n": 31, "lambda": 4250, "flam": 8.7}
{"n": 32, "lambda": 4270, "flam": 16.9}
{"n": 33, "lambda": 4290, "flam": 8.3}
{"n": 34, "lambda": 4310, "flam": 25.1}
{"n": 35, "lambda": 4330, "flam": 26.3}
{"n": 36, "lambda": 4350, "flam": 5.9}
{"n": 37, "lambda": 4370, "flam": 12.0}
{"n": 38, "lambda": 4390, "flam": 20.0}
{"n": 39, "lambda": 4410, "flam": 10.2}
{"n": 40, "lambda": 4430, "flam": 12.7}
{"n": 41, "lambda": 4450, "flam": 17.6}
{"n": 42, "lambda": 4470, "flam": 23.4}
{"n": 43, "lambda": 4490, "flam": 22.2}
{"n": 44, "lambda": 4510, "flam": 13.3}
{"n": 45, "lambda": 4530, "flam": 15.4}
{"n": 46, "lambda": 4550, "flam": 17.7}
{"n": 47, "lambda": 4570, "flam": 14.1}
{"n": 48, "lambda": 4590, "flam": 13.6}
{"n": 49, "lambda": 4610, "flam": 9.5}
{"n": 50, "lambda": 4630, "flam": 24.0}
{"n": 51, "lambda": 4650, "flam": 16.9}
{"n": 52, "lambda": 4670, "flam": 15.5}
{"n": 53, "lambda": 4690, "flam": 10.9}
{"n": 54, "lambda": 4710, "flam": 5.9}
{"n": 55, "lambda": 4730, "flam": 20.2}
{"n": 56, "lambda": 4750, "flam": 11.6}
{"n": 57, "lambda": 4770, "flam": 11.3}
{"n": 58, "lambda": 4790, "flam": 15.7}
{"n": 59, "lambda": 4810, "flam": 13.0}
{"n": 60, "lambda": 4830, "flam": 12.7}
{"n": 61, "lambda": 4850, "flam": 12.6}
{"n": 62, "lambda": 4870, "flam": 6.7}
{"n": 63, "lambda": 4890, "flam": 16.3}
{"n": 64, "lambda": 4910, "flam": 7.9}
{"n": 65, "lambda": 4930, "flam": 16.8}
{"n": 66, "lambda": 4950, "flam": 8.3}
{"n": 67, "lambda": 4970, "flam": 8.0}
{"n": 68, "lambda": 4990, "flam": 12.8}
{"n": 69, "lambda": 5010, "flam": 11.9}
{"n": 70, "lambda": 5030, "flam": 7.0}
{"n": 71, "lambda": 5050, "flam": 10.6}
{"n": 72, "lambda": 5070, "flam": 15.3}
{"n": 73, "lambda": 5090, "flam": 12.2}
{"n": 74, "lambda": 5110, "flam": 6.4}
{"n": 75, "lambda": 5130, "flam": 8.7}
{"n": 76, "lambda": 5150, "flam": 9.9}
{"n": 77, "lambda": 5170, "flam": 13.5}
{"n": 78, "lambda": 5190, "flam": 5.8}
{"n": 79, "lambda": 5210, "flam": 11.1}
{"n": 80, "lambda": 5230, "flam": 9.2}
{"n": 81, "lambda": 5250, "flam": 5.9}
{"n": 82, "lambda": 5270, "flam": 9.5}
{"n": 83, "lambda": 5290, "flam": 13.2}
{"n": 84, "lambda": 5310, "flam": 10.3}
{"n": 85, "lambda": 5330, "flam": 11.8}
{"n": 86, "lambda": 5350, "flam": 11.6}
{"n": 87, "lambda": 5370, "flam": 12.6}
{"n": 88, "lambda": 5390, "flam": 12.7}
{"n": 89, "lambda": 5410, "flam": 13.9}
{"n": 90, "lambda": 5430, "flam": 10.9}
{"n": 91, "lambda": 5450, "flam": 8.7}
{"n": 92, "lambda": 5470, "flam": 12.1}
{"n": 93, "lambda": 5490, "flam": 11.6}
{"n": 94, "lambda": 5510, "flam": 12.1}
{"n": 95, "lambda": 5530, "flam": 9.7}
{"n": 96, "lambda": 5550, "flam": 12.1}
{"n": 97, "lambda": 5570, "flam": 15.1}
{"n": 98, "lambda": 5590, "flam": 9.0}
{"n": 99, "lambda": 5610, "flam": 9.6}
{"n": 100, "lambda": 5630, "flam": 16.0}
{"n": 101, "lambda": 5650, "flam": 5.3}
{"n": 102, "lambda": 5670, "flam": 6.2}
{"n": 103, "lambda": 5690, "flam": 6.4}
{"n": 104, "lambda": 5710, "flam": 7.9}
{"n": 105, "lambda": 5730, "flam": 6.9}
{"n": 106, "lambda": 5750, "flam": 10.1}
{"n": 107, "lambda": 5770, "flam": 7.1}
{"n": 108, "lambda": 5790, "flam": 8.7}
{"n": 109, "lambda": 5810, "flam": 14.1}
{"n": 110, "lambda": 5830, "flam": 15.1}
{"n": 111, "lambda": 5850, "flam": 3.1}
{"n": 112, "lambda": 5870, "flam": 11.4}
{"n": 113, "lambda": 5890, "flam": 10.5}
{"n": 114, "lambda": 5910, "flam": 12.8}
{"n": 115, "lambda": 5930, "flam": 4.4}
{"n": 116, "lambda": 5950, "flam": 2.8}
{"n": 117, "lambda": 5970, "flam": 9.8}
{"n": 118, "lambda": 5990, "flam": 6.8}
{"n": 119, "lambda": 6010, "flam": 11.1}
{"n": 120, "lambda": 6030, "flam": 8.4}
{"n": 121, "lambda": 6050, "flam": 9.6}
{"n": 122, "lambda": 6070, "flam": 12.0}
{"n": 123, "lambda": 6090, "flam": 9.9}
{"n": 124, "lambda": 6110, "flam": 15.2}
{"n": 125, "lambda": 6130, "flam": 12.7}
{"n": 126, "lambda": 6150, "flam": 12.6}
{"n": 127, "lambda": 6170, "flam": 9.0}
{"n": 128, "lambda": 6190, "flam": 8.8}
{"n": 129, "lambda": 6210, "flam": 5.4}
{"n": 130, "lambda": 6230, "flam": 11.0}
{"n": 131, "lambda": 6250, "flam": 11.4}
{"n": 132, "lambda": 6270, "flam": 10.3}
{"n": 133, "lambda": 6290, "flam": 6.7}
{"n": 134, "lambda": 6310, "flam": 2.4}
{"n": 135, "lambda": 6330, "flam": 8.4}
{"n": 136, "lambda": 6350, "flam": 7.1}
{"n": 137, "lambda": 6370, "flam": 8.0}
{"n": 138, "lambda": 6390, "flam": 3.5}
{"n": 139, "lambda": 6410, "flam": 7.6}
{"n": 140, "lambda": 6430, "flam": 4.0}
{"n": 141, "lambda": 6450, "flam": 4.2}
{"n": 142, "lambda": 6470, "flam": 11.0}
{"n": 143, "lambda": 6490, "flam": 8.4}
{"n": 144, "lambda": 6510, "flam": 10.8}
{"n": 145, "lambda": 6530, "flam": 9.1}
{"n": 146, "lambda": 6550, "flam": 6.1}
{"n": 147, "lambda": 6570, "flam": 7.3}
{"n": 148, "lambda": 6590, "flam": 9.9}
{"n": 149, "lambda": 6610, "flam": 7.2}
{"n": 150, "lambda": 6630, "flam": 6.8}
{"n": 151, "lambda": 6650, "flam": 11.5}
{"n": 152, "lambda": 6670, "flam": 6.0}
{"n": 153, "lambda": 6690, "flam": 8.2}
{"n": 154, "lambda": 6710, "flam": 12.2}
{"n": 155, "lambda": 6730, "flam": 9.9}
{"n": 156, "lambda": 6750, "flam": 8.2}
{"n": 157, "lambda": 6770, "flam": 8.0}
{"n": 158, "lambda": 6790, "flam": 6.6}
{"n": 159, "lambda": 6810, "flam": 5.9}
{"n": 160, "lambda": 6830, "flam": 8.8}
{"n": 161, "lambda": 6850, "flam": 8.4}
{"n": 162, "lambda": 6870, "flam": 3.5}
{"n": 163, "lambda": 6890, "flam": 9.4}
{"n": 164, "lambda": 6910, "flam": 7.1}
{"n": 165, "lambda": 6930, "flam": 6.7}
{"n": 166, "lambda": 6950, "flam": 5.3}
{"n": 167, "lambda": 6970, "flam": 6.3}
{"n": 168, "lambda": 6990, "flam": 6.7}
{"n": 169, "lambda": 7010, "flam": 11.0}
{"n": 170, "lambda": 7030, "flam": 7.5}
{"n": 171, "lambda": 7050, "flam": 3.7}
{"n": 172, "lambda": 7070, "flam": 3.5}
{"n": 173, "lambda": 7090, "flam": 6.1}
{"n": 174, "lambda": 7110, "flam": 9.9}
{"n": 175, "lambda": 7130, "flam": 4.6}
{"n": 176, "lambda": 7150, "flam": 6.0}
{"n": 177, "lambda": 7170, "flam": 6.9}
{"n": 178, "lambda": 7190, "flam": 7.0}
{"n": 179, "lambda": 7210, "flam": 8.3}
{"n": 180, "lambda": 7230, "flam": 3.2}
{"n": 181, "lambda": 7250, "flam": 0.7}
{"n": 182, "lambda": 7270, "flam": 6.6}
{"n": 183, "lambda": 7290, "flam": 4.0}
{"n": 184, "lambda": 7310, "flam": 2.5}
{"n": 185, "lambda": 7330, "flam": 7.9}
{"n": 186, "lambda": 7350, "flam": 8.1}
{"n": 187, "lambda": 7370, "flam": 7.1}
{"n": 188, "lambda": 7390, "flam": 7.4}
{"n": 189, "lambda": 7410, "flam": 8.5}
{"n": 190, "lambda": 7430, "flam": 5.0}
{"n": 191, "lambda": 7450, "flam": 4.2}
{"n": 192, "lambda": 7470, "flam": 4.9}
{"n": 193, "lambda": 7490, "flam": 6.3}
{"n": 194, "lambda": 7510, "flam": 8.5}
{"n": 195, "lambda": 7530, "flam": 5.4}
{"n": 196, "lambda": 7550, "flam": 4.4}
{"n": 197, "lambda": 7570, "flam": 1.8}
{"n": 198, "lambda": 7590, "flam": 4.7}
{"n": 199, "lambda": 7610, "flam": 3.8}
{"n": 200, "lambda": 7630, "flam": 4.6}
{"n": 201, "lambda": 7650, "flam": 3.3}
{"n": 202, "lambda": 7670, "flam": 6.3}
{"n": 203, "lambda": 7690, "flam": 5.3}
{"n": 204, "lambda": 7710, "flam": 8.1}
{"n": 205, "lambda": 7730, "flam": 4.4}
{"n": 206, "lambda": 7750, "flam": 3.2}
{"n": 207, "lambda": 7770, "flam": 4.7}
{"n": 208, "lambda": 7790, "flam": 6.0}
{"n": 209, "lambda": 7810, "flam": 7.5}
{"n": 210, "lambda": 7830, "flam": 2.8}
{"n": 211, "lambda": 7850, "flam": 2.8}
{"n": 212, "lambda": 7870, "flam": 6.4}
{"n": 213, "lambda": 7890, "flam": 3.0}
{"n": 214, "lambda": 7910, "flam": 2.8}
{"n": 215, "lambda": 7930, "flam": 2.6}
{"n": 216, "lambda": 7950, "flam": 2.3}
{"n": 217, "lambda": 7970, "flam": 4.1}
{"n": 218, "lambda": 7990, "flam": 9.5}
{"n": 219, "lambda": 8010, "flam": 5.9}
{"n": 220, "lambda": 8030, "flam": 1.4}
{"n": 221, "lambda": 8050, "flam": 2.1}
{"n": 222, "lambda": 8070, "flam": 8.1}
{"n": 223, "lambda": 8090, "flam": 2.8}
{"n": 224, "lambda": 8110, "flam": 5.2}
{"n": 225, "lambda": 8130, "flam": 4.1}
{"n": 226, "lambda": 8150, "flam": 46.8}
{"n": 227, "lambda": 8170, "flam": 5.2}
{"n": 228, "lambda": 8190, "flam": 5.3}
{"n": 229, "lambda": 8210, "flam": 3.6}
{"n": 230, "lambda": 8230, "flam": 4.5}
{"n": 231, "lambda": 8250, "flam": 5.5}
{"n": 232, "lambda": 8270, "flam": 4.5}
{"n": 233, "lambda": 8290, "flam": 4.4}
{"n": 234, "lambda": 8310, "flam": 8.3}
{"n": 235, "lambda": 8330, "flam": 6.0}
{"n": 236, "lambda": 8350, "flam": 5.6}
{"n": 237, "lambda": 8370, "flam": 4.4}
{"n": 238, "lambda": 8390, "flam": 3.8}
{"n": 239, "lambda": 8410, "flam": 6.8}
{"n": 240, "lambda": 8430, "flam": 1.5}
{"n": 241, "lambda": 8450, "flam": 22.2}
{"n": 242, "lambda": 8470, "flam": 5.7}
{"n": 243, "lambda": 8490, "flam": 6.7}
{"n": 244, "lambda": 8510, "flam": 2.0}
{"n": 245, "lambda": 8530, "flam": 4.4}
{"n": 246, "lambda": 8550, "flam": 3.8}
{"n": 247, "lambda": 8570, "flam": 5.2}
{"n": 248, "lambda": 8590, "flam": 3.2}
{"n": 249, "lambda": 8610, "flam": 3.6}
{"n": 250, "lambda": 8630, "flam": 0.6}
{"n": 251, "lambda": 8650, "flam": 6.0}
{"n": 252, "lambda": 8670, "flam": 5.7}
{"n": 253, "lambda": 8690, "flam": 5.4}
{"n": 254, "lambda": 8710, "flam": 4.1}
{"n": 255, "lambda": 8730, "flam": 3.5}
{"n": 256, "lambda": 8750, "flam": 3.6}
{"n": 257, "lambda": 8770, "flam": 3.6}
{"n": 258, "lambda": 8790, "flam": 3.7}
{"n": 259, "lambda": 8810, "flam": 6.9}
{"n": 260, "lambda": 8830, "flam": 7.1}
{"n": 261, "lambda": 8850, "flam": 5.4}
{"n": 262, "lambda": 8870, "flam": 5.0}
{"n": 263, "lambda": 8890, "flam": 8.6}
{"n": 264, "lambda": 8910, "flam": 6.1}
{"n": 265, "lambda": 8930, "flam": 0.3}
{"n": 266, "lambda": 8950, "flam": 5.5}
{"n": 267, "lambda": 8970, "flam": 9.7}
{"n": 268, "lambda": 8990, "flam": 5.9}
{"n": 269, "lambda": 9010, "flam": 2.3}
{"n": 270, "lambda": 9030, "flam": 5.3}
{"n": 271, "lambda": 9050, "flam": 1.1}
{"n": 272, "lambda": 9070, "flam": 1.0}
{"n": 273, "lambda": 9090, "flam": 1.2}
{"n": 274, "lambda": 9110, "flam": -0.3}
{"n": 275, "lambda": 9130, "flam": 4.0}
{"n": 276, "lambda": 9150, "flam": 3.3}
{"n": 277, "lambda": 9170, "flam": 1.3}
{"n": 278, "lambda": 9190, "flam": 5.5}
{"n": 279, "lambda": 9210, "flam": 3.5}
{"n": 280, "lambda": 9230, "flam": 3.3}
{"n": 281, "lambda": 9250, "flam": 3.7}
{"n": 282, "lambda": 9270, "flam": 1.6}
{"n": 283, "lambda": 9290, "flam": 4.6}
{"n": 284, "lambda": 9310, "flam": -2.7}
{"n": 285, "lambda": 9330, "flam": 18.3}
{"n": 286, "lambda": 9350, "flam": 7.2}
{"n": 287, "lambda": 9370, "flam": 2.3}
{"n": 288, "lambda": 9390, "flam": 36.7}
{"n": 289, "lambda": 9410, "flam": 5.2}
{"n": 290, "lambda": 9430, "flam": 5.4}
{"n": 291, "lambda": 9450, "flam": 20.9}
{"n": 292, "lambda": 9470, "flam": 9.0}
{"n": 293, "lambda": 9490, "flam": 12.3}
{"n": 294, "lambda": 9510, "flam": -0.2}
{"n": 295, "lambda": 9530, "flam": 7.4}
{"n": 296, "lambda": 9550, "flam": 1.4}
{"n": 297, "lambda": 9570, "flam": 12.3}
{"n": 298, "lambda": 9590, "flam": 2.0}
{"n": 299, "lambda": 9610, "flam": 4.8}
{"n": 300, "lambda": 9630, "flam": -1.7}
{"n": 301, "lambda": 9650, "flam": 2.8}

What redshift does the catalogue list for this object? 1.185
